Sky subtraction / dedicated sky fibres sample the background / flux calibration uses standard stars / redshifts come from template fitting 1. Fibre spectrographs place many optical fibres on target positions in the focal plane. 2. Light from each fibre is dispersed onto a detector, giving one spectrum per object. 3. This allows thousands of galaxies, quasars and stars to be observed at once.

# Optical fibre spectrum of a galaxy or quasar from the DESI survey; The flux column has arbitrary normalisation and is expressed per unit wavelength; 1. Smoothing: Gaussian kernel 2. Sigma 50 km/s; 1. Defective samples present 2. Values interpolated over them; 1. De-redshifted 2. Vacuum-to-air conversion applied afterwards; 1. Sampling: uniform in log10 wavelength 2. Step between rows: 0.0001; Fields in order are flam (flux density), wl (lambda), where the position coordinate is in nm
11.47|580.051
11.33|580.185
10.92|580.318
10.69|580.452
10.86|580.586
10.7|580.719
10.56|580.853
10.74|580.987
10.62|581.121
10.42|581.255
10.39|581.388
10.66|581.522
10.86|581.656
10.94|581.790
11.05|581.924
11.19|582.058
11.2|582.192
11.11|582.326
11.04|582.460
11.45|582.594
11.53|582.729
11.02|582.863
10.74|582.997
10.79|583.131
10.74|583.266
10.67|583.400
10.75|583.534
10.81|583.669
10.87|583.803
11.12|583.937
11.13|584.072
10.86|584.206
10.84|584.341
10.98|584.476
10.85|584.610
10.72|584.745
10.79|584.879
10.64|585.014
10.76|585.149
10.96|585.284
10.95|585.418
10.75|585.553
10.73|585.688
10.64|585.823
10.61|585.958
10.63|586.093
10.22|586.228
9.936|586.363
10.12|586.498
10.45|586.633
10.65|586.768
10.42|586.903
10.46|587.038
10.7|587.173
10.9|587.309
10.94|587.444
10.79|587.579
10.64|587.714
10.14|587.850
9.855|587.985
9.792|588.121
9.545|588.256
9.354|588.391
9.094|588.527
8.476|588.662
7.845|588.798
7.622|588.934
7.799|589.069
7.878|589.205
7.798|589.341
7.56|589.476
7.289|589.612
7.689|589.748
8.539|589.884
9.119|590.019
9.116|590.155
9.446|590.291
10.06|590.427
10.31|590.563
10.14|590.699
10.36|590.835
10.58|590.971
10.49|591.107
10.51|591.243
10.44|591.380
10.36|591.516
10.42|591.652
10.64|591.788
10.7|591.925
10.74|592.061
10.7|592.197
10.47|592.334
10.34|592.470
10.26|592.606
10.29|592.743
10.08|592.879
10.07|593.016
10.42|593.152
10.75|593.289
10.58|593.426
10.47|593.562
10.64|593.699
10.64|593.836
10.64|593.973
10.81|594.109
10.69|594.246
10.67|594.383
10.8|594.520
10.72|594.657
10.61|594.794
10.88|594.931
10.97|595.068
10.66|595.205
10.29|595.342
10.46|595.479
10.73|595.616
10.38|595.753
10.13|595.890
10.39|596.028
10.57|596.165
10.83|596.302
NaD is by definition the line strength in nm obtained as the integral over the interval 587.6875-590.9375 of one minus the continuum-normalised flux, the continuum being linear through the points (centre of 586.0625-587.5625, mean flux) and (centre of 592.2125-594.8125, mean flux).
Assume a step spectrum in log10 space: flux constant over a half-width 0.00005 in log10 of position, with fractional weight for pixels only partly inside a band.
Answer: 0.48 nm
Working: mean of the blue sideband 10.5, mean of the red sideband 10.5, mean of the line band 8.97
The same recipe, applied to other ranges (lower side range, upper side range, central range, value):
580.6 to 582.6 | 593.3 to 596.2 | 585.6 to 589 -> 0.227 nm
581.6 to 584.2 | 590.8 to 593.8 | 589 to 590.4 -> 0.308 nm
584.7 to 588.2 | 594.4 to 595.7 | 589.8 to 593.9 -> 0.147 nm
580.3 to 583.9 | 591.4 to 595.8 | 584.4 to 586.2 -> 0.004 nm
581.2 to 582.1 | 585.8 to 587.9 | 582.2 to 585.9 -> -0.083 nm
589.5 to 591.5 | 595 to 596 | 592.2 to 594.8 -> -0.102 nm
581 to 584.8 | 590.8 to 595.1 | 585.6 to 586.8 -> 0.038 nm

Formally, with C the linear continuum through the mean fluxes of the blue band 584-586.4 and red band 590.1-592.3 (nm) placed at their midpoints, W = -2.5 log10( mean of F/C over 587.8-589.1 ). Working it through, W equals 0.17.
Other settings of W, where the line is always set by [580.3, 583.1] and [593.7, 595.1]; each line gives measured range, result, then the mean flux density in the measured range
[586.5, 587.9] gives 0.02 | 10.6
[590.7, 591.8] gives 0.03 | 10.4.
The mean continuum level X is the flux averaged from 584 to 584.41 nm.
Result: 10.9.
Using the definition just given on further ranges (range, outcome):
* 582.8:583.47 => 10.8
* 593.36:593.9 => 10.6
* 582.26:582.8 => 11.3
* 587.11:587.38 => 10.8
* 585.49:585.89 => 10.7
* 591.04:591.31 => 10.5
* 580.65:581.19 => 10.7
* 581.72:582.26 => 11.1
